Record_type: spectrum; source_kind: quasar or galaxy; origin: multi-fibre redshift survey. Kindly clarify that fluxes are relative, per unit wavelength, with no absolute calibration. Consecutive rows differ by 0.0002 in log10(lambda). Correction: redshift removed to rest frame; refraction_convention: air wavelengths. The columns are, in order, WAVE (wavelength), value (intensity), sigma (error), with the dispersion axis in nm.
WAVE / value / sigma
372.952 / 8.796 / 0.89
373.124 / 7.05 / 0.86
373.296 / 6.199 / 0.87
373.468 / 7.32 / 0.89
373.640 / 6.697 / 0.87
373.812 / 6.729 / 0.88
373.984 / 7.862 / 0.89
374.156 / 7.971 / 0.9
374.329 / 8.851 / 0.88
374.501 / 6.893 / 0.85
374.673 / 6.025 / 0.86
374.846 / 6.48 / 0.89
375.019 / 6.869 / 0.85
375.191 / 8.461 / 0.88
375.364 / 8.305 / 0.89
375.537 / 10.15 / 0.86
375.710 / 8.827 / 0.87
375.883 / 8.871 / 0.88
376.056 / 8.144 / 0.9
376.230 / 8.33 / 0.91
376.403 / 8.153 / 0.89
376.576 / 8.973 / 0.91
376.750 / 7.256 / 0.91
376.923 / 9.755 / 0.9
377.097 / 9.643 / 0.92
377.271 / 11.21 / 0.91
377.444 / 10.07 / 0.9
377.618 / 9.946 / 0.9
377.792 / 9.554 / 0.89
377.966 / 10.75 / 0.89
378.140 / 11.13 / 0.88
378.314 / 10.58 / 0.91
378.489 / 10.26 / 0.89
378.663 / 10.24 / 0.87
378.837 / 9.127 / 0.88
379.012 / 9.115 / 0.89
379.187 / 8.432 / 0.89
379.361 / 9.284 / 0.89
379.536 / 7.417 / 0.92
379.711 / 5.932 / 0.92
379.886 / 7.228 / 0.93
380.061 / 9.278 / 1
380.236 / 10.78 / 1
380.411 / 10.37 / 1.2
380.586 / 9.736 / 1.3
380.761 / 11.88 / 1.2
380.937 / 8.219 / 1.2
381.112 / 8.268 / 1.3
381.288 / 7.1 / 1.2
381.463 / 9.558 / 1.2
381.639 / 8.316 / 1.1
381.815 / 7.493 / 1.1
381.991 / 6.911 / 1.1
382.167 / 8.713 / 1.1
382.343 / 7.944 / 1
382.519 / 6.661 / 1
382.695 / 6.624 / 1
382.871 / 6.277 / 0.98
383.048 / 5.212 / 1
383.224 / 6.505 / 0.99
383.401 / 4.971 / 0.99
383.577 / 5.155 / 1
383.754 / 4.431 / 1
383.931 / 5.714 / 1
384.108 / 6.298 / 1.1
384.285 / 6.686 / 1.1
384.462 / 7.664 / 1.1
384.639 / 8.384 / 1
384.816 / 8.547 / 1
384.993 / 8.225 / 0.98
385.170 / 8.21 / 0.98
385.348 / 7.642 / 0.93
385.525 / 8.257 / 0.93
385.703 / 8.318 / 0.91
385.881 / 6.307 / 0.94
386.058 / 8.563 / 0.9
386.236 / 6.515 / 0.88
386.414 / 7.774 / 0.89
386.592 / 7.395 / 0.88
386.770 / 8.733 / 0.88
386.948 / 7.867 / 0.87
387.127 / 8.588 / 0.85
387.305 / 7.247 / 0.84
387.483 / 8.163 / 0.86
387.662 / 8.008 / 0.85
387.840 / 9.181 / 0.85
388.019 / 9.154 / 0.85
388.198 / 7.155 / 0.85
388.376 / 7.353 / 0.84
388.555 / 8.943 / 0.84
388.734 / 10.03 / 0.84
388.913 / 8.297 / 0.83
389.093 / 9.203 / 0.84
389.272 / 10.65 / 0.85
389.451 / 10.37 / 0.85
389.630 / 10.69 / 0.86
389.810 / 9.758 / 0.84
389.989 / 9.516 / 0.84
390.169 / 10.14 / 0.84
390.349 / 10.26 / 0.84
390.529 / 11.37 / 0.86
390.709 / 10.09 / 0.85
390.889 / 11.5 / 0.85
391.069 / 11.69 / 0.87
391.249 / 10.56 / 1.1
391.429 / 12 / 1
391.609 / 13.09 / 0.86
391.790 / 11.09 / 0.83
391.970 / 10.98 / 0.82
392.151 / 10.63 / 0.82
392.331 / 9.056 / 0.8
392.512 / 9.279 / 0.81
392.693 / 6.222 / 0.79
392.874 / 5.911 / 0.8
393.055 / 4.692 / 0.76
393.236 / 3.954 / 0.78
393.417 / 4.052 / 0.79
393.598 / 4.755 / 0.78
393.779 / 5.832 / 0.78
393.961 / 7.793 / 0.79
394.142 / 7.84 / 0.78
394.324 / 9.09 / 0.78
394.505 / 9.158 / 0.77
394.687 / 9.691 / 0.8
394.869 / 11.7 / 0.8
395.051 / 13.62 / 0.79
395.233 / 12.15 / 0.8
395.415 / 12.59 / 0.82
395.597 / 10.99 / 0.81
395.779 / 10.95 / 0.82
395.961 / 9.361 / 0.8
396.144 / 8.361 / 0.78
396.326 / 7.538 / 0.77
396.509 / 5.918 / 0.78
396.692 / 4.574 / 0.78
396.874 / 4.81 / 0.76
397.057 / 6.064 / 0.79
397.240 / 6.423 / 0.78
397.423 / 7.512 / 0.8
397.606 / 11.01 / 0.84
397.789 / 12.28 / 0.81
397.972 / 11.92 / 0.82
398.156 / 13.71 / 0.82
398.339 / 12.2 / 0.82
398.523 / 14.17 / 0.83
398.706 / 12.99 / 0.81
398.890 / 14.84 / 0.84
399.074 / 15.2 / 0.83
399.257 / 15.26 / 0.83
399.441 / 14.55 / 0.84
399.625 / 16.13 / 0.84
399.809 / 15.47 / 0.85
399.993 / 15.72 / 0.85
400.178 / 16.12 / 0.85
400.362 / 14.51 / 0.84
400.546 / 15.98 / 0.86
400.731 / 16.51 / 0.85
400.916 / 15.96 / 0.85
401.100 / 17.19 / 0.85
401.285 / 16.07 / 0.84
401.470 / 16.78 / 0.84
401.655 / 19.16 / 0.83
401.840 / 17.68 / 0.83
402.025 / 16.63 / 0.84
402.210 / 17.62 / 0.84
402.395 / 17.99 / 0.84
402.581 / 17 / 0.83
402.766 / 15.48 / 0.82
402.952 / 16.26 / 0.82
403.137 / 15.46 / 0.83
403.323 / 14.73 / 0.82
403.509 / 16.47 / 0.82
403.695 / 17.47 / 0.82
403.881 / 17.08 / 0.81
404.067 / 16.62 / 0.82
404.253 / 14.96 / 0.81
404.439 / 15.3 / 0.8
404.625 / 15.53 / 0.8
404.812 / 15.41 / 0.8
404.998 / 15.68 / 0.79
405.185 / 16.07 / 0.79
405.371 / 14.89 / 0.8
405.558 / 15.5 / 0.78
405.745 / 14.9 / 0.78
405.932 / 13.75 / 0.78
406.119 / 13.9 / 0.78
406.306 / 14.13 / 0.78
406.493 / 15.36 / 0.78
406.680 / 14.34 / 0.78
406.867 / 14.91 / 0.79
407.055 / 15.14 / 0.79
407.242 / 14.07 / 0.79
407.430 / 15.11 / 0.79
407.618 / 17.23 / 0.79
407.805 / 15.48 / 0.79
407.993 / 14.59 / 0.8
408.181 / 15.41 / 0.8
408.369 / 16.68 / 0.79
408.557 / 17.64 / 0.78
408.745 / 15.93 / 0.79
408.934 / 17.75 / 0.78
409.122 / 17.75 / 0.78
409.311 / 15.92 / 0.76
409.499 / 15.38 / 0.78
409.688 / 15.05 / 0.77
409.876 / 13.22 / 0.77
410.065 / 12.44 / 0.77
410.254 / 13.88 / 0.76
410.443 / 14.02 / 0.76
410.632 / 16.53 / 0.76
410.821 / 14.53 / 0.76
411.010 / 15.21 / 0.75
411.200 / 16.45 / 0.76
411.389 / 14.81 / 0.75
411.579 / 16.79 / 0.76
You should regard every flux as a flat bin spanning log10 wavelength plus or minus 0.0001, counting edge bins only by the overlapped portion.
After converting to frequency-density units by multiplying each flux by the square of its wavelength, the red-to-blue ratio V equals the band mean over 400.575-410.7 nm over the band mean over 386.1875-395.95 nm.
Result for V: 1.9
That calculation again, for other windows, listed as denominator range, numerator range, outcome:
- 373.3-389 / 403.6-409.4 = 2.18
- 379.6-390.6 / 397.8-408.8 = 2.09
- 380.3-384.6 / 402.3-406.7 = 2.37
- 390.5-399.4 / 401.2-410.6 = 1.70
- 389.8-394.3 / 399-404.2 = 1.94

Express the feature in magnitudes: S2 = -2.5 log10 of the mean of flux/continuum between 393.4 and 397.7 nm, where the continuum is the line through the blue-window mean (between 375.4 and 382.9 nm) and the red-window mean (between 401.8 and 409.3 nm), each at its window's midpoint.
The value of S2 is 0.48 mag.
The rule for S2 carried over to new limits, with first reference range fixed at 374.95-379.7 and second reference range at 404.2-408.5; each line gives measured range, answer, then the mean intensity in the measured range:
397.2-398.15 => 0.28 mag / 10.4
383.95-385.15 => 0.37 mag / 7.56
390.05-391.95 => 0.08 mag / 11.1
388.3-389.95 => 0.22 mag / 9.5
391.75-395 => 0.50 mag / 7.89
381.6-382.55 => 0.30 mag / 7.7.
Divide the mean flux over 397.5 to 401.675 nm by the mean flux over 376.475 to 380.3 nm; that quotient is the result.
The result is 1.6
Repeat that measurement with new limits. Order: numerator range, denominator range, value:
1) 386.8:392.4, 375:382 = 1.08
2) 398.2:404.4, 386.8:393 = 1.68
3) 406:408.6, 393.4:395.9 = 1.61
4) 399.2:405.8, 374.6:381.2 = 1.78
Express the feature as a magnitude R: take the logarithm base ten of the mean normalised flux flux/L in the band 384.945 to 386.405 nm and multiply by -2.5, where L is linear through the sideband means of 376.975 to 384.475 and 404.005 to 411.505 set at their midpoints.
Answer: 0.23 mag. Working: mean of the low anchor 8.3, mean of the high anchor 15.3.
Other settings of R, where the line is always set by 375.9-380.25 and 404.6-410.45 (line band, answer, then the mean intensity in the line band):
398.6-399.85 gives -0.10 mag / 14.9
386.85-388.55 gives 0.34 mag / 8.13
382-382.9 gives 0.35 mag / 7.28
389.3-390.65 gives 0.13 mag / 10.3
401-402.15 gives -0.23 mag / 17.3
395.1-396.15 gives 0.16 mag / 11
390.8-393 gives 0.19 mag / 10.1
